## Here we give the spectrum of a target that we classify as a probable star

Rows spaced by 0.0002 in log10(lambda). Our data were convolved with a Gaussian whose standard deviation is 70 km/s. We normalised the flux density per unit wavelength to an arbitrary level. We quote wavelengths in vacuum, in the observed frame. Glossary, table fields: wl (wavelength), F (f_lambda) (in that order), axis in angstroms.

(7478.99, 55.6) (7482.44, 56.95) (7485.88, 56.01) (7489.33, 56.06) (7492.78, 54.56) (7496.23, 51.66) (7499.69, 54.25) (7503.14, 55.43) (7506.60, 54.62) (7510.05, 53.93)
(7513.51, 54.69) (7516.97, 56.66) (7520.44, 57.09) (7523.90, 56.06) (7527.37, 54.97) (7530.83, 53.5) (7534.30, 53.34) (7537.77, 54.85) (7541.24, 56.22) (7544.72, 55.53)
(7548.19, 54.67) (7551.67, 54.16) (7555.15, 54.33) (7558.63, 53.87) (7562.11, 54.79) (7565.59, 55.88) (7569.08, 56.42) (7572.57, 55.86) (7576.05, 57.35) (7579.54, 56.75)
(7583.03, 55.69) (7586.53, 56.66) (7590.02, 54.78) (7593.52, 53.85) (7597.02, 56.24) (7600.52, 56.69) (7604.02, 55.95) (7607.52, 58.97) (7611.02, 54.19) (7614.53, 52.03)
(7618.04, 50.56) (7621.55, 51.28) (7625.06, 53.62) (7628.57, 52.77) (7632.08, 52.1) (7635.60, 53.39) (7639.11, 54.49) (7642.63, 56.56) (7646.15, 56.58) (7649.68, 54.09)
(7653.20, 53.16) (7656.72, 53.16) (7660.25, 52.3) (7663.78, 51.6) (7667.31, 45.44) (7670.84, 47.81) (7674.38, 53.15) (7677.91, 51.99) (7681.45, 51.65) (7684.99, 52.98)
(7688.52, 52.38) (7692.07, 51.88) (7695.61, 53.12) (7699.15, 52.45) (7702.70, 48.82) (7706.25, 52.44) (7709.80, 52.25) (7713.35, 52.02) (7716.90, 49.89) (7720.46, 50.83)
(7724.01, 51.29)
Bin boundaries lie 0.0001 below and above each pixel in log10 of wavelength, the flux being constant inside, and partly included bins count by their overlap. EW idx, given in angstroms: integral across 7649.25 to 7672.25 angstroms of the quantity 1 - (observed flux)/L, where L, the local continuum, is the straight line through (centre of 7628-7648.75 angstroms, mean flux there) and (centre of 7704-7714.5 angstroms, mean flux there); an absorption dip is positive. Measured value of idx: 1.17 angstroms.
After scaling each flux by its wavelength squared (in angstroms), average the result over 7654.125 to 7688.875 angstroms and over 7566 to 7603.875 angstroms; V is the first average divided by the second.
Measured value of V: 0.94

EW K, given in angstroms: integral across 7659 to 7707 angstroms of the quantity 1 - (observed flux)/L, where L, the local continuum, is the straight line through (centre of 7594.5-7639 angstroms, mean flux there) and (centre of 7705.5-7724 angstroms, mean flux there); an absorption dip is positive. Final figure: 0.9 angstroms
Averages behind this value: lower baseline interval 54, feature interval 51.2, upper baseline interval 51.4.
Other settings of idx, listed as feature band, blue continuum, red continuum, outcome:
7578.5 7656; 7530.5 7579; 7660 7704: -1.9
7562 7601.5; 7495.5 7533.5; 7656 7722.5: -1.8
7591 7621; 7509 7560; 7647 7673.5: -1.0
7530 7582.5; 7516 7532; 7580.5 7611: 0.6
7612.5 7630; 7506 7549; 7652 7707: 0.3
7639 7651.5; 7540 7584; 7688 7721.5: -0.5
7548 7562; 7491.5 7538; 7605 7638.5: 0.0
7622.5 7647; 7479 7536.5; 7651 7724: -0.7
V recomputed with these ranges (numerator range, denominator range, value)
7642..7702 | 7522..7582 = 0.98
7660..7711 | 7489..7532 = 0.98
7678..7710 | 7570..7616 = 0.96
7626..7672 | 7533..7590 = 0.97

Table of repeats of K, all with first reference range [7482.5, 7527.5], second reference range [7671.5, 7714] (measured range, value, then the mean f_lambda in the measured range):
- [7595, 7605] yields -0.51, 56.2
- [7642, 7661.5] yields -0.57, 54.2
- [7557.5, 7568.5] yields -0.18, 55.1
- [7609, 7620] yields 0.18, 52.4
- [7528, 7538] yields 0.15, 53.9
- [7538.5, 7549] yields -0.19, 55.5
